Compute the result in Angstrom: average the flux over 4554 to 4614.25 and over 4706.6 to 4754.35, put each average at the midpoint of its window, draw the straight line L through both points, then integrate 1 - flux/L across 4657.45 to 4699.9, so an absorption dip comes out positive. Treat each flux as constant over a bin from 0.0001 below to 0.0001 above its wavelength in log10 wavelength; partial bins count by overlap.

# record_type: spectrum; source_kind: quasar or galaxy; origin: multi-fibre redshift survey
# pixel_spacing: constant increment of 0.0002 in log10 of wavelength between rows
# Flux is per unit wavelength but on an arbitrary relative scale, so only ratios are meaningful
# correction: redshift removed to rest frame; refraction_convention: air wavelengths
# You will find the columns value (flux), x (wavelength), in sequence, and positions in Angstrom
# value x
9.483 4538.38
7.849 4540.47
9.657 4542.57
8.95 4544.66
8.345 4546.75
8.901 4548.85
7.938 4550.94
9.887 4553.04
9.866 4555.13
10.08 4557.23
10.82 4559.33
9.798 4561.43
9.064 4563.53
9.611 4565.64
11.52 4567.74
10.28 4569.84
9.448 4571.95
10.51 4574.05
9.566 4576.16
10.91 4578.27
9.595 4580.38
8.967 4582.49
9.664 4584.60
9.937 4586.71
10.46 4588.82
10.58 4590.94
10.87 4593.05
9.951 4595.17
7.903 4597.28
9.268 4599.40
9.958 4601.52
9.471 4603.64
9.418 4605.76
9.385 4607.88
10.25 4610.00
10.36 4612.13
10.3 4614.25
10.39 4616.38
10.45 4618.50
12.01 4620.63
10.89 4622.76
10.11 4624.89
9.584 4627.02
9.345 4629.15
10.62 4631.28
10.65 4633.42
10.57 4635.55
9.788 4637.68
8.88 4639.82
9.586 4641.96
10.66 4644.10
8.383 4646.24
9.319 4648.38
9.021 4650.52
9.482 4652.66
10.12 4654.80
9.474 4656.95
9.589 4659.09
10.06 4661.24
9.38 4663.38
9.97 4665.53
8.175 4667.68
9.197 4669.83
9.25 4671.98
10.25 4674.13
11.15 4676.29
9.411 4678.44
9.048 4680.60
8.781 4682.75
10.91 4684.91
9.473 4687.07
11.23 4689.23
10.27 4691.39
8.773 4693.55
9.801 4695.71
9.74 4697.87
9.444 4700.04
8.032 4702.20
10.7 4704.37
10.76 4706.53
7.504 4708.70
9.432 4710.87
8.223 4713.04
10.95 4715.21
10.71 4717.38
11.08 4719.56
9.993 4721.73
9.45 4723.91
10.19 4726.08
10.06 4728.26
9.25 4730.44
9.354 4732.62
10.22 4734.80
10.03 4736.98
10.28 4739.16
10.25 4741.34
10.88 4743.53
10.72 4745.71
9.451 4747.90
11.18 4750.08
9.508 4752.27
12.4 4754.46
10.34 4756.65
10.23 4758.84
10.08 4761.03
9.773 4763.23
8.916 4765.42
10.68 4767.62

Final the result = 1.2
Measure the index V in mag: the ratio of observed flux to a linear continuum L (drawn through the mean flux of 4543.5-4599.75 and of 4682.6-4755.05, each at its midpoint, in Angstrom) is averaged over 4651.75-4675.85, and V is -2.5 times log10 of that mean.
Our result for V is 0.03 mag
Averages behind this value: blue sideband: 9.74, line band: 9.58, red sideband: 9.97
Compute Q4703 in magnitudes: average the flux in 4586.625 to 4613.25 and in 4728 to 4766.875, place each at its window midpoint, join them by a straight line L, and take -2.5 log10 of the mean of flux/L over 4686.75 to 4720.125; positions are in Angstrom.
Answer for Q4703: 0.04 mag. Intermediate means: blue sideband 9.83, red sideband 10.2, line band 9.74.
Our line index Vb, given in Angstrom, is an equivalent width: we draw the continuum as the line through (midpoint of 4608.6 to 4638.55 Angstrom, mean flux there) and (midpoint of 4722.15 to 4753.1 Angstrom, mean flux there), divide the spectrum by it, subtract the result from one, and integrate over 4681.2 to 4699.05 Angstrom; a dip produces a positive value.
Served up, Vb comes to 0.6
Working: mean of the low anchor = 10.4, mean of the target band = 9.85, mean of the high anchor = 10.1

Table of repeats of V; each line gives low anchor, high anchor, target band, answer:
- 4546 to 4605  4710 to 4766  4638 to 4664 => 0.05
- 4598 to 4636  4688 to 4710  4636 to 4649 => 0.05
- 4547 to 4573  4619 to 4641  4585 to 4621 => 0.00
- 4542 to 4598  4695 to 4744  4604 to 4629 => -0.05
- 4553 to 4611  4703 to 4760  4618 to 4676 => 0.02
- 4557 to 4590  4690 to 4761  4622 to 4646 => 0.00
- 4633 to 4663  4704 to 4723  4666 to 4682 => 0.03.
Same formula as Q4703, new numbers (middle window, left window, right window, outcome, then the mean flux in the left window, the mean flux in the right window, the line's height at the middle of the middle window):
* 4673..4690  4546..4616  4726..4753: -0.001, 9.8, 10.1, 10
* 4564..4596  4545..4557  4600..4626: -0.055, 9.06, 10.2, 9.61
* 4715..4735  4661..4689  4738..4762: 0.013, 9.66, 10.5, 10.2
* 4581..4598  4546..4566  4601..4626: 0.009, 9.44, 10.3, 9.91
